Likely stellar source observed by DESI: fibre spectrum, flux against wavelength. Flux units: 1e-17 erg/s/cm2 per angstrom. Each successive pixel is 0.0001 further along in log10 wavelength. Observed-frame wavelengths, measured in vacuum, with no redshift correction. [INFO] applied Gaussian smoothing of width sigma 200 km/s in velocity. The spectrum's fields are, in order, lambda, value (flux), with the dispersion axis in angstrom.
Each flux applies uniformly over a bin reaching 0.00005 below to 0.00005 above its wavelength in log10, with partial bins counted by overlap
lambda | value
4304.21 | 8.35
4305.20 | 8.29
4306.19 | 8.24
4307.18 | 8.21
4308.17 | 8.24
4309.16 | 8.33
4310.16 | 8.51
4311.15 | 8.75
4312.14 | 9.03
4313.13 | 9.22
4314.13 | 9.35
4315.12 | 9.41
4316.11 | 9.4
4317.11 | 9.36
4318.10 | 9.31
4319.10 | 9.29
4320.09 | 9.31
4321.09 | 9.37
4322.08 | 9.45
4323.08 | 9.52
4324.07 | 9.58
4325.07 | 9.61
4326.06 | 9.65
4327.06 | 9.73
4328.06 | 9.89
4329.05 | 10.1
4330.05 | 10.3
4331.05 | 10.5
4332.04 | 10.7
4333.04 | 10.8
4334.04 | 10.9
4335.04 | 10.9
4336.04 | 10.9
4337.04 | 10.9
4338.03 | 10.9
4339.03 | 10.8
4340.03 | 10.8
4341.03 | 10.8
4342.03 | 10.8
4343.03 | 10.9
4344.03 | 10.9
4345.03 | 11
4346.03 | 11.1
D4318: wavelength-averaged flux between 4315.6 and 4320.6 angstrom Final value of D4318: 9.33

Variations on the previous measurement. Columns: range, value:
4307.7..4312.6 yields 8.57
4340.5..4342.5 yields 10.8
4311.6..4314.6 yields 9.19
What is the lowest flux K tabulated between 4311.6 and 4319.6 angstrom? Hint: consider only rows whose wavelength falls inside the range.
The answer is 9.03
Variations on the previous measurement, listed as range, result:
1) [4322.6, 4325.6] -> 9.52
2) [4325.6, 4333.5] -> 9.65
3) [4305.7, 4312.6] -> 8.21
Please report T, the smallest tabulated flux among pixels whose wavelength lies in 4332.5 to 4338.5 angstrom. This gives 10.8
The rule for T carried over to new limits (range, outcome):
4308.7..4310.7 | 8.33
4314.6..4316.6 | 9.4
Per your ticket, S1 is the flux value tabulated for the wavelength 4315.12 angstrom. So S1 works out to 9.41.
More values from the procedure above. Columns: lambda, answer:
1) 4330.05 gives 10.3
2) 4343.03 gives 10.9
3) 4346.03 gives 11.1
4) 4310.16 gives 8.51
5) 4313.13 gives 9.22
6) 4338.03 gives 10.9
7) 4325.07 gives 9.61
